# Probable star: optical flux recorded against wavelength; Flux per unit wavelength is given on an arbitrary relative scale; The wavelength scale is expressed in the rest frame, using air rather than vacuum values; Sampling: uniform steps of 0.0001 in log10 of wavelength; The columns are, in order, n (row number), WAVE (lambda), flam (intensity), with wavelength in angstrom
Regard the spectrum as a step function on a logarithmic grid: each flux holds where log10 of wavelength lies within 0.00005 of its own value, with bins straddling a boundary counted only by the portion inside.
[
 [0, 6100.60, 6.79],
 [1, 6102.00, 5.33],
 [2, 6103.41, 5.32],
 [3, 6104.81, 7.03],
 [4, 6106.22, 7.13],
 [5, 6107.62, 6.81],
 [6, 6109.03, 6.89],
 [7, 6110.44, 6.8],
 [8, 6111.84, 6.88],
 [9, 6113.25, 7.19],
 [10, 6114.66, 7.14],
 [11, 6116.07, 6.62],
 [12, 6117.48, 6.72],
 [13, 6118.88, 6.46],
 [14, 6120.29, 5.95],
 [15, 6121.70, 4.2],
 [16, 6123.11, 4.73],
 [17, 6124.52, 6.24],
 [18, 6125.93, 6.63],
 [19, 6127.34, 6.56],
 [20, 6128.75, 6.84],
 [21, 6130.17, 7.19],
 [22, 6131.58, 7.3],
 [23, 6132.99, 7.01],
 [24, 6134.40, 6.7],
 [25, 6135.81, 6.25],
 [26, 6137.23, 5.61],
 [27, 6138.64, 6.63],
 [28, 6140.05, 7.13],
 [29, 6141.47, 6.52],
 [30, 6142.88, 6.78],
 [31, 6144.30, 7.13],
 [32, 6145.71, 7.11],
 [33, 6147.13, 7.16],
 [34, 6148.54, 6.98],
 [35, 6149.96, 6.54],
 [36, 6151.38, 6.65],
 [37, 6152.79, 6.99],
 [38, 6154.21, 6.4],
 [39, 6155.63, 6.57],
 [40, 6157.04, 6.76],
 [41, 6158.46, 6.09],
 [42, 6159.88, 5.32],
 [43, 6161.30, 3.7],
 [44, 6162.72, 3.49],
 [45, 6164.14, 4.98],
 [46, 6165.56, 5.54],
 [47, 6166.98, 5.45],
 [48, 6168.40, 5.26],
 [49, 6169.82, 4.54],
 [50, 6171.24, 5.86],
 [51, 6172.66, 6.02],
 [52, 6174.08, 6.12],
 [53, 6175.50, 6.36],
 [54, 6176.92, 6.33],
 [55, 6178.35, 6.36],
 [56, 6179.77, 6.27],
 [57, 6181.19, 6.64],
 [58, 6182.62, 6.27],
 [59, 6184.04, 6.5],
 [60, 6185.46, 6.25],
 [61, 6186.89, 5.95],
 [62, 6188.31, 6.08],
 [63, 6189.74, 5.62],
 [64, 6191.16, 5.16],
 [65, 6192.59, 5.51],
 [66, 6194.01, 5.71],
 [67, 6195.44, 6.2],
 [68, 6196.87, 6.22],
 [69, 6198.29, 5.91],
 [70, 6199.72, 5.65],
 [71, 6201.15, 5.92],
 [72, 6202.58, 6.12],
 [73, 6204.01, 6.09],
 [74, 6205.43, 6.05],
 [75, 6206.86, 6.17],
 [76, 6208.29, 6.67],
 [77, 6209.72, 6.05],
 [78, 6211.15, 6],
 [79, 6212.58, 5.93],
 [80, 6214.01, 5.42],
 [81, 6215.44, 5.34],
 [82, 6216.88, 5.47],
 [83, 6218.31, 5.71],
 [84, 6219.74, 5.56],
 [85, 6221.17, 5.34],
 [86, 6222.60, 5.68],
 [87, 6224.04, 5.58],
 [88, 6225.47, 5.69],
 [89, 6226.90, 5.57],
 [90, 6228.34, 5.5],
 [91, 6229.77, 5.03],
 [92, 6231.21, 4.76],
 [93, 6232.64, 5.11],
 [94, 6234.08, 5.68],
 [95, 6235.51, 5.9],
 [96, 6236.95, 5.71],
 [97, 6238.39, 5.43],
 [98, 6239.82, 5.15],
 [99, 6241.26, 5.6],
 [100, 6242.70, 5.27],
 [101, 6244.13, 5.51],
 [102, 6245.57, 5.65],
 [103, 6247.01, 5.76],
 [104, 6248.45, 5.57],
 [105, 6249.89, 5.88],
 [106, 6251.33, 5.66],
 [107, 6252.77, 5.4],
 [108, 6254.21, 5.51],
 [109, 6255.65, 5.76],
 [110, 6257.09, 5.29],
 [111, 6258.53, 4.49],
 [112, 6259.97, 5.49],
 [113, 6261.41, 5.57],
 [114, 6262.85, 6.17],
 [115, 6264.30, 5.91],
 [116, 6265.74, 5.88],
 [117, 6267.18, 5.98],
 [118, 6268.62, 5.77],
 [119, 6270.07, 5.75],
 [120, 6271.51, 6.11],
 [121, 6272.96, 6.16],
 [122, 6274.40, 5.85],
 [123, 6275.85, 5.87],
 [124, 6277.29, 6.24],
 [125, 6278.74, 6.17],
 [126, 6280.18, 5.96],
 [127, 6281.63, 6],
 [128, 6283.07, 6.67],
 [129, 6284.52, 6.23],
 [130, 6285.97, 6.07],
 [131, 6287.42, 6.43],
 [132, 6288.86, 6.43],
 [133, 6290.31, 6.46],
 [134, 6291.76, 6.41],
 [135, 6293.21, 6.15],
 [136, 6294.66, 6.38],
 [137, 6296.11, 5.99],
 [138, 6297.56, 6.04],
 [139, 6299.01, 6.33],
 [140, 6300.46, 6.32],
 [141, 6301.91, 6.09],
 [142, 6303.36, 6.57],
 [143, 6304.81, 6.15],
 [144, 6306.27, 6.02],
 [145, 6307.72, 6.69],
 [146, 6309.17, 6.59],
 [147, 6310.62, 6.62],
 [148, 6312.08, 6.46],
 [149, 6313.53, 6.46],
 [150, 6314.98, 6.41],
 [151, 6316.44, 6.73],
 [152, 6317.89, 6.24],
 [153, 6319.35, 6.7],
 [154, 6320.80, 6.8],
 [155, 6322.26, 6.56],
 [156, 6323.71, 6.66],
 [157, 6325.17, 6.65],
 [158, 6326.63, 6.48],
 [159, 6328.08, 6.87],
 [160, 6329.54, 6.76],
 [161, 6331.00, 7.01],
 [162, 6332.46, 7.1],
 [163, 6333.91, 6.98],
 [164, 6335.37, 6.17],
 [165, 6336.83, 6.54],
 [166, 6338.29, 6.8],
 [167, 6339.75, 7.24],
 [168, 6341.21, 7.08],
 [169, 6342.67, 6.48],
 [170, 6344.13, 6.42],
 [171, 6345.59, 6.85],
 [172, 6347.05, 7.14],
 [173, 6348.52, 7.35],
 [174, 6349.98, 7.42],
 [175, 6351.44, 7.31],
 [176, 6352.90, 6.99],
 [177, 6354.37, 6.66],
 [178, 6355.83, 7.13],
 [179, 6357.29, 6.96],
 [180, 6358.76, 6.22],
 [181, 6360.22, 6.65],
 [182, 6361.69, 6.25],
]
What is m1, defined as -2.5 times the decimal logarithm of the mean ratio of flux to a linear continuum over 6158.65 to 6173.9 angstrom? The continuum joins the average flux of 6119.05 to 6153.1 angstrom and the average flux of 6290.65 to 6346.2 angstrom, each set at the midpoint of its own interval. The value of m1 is 0.27 mag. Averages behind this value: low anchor 6.53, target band 5.09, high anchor 6.55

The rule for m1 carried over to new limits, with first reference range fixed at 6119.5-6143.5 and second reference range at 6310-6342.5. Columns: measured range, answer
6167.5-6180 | 0.098 mag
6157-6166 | 0.274 mag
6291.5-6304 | 0.067 mag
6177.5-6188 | 0.024 mag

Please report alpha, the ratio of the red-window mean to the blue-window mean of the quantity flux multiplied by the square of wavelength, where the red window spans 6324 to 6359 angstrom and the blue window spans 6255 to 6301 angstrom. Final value 1.17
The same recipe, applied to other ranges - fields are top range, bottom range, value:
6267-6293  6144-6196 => 1.06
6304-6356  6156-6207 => 1.22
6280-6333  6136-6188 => 1.10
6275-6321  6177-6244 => 1.13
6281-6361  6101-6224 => 1.13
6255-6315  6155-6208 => 1.08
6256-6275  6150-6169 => 1.05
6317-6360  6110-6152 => 1.11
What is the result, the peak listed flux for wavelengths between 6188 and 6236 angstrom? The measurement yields 6.67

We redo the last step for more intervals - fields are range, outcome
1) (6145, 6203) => 7.16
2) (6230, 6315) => 6.69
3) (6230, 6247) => 5.9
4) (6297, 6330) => 6.87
